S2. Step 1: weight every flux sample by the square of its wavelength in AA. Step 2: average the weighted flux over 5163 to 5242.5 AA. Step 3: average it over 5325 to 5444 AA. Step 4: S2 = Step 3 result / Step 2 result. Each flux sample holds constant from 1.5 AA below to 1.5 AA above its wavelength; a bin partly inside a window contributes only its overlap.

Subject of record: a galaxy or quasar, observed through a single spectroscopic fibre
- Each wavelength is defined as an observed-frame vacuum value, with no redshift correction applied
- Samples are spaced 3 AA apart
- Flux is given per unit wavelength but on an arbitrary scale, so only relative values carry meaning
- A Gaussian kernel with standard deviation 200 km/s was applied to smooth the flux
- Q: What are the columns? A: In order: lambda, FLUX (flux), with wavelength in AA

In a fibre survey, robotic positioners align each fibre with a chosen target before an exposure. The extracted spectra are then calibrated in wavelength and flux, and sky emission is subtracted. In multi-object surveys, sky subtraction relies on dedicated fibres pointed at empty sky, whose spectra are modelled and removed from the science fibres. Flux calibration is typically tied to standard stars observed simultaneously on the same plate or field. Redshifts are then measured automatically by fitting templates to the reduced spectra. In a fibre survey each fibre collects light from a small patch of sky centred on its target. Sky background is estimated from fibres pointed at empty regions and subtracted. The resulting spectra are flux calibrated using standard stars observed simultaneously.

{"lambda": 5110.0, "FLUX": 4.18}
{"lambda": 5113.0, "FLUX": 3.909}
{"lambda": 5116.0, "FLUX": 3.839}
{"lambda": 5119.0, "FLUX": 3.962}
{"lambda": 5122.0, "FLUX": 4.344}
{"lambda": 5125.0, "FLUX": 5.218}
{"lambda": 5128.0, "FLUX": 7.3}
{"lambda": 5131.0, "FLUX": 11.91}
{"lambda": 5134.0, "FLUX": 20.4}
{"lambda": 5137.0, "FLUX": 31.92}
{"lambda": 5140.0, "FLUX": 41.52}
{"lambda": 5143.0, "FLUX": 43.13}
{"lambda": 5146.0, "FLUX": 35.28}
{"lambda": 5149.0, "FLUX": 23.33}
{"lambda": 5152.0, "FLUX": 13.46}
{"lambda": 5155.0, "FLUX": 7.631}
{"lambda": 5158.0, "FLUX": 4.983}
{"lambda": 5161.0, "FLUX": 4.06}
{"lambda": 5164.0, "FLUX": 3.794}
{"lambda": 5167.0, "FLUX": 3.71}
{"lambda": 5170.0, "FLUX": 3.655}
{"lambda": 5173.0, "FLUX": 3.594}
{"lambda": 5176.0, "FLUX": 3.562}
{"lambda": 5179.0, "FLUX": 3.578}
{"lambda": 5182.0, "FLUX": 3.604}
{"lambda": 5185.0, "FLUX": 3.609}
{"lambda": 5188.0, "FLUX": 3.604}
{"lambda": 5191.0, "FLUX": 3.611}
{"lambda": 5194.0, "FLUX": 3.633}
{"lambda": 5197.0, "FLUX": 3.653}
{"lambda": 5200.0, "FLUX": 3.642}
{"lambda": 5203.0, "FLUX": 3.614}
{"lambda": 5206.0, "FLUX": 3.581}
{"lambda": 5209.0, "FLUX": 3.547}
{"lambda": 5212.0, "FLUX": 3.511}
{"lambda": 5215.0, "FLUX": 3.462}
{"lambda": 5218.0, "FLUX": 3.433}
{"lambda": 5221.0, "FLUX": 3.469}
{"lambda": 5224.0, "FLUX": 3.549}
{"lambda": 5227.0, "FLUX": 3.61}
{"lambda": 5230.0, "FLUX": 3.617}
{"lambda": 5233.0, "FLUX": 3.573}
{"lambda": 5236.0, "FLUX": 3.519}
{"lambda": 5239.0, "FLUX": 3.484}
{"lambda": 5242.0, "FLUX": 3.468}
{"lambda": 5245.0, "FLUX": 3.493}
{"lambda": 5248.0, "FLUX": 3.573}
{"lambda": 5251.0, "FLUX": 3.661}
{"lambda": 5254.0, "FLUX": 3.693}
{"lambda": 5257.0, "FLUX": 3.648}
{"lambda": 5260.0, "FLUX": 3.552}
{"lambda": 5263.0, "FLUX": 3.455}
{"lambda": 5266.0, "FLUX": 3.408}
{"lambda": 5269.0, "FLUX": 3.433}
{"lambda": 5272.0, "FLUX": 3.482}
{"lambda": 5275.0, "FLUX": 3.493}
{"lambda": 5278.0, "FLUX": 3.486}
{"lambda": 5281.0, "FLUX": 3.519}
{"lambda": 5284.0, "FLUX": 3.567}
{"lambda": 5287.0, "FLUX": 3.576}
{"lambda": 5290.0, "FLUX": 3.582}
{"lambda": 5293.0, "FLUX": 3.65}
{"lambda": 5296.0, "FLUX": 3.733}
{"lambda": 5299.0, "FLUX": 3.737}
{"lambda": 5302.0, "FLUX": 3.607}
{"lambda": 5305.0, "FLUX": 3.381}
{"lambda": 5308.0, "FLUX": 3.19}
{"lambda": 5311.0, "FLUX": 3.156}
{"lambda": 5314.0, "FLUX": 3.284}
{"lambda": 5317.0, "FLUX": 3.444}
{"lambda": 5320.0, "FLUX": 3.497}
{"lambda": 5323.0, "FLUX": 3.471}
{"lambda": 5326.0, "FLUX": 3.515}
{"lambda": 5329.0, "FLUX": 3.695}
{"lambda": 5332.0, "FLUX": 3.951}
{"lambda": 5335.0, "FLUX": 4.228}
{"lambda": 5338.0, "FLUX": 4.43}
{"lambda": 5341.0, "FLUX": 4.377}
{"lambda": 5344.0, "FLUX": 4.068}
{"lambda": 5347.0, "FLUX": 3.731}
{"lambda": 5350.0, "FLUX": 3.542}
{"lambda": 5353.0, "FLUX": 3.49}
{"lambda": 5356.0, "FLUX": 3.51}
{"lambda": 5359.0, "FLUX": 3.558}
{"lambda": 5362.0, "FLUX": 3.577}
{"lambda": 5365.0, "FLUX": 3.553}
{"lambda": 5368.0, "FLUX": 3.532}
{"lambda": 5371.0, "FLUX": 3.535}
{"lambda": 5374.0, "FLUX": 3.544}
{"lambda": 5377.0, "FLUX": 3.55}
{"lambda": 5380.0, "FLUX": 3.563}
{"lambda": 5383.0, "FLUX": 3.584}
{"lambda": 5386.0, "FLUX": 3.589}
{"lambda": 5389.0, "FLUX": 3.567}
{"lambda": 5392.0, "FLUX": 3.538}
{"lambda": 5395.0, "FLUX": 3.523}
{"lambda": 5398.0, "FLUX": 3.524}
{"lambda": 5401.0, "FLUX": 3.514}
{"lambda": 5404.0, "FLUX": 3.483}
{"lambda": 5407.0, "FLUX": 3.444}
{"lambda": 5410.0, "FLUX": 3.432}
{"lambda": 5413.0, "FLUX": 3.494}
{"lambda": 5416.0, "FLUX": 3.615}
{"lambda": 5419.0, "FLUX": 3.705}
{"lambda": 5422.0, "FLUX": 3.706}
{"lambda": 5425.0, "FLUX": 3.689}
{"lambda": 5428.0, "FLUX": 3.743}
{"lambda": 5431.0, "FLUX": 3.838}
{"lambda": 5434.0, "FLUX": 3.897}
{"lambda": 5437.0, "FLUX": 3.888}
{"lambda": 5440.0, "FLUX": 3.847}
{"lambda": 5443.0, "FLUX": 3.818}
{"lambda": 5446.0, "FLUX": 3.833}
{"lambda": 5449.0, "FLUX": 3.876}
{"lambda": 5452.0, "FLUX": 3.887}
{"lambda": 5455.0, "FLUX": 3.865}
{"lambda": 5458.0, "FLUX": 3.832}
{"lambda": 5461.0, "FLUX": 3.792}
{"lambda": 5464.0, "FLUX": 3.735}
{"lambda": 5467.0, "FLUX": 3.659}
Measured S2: 1.1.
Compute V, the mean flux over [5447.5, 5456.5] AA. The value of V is 3.88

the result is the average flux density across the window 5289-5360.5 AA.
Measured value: 3.66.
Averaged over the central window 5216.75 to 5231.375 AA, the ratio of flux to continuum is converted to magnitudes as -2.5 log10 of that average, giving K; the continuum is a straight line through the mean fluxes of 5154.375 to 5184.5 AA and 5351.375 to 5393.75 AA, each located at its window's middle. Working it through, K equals 0.12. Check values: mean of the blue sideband 4.1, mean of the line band 3.54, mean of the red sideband 3.55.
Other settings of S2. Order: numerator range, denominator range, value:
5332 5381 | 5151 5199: 0.89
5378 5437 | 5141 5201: 0.43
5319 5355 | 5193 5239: 1.13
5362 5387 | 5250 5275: 1.05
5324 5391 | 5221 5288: 1.09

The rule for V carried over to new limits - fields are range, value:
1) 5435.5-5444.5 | 3.85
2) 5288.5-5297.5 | 3.65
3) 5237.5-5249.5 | 3.5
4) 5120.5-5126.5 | 4.78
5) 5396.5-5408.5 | 3.49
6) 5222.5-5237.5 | 3.57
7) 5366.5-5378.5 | 3.54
